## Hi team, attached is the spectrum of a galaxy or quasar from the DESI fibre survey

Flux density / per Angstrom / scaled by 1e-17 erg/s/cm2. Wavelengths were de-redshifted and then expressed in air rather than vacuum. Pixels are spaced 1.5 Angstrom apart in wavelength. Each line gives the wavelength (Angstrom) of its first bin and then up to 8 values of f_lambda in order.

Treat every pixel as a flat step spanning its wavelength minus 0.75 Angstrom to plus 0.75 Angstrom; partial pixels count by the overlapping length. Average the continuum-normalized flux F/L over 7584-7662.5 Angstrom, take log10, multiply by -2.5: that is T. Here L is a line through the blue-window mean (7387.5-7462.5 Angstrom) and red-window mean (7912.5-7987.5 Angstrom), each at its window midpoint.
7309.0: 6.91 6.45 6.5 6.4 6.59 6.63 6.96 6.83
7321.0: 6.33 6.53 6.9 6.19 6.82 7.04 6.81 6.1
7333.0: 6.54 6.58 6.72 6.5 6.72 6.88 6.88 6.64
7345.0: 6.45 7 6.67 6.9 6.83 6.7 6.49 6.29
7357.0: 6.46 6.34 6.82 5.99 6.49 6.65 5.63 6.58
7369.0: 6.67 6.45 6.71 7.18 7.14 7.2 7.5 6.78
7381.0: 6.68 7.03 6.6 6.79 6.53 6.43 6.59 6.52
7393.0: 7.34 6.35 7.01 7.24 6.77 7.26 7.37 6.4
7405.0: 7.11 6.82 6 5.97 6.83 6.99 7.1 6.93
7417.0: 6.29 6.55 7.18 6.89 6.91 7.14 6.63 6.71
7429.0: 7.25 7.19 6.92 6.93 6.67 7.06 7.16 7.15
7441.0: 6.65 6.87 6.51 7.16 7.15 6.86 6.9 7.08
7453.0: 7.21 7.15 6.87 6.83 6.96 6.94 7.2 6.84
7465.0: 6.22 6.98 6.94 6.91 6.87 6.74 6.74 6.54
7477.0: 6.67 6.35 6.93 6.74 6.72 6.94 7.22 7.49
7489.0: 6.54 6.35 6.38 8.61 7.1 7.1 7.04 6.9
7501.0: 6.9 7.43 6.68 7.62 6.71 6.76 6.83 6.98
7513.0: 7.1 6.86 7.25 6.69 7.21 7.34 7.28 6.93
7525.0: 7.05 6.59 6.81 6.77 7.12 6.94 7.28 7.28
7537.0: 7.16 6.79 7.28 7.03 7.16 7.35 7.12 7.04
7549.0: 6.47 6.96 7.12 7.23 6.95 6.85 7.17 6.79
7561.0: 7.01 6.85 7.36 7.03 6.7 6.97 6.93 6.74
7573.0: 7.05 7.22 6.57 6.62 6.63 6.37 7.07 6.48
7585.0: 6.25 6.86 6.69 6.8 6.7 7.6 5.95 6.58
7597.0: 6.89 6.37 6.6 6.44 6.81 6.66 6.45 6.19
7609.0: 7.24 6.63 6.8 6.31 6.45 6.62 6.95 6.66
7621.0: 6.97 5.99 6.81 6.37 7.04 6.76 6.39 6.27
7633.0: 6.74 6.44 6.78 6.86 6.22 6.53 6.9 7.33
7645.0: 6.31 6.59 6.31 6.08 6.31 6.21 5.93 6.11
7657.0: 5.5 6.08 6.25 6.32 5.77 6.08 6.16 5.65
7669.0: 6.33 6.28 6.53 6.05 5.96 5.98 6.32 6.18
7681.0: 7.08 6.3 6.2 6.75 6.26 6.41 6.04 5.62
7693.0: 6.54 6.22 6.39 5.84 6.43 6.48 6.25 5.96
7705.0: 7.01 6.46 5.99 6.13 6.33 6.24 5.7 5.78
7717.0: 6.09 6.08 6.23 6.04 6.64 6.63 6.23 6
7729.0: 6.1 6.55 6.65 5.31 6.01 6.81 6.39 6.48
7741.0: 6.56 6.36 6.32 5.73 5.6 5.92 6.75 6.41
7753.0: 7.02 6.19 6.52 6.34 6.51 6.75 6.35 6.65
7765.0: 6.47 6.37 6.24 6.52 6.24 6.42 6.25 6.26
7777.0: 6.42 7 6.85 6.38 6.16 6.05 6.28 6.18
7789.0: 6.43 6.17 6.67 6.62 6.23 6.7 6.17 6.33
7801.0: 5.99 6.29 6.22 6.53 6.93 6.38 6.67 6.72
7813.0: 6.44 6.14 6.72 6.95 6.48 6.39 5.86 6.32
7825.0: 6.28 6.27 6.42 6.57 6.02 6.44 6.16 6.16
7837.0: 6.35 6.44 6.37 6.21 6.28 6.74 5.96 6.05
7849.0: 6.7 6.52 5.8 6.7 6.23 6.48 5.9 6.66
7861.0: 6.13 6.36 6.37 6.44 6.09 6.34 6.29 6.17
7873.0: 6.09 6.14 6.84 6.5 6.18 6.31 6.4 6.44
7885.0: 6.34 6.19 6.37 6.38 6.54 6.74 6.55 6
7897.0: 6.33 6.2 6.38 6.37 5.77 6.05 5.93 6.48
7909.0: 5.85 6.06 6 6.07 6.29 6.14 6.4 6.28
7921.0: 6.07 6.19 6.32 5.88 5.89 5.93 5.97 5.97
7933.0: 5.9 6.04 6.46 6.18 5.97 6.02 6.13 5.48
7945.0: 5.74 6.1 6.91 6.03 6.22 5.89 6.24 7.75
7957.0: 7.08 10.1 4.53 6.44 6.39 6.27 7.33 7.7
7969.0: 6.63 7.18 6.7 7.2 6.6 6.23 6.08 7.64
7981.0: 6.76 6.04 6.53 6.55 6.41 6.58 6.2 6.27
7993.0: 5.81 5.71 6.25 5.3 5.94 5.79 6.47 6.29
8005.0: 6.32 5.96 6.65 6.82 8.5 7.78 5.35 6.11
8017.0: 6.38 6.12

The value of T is 0.03 mag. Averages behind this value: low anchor 6.88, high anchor 6.42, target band 6.53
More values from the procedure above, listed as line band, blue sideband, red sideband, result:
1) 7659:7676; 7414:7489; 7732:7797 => 0.07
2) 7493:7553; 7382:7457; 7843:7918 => -0.05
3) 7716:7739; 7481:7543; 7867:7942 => 0.06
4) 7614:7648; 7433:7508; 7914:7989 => 0.02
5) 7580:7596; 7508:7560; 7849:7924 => 0.04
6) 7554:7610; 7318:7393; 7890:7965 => -0.04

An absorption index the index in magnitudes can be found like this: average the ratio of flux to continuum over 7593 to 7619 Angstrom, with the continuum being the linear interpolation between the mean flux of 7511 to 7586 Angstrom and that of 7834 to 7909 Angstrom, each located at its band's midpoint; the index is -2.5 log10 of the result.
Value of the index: 0.04 mag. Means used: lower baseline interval 6.96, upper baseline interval 6.31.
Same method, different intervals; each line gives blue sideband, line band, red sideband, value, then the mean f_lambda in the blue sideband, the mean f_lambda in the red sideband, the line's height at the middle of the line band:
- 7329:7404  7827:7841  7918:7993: 0.03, 6.71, 6.42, 6.48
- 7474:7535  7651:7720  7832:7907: 0.08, 6.97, 6.31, 6.64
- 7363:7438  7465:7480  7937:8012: 0.01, 6.81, 6.48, 6.77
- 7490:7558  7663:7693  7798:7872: 0.08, 7.04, 6.35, 6.7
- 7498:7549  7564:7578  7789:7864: 0.00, 7.03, 6.37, 6.93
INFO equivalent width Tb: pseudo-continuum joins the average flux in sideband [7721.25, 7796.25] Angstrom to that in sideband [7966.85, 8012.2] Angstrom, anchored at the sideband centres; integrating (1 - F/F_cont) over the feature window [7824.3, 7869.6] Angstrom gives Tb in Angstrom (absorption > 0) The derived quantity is 0.76 Angstrom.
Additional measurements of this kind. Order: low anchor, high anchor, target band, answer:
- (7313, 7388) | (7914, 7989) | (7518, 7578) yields -3.8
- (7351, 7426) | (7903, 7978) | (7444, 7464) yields -0.9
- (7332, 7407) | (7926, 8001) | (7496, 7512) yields -0.8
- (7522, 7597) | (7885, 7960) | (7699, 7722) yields 1.5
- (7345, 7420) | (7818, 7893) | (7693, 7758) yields 1.7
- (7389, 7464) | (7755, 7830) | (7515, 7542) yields -1.1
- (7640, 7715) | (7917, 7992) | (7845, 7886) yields 0.4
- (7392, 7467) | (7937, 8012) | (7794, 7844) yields 1.7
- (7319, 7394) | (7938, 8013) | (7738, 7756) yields 0.7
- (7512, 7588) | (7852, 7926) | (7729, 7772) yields 1.3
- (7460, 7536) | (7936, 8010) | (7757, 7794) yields 1.3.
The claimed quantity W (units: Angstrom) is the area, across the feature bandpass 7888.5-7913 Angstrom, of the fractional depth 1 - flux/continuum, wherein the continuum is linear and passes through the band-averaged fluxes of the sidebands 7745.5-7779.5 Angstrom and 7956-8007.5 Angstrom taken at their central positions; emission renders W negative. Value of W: 0.9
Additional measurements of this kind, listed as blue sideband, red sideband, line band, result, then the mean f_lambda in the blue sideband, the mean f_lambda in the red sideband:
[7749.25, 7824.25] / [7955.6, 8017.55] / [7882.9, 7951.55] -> 3.80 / 6.44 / 6.57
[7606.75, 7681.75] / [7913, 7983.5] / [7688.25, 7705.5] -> 0.44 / 6.41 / 6.41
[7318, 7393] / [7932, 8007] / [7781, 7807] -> 0.59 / 6.67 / 6.41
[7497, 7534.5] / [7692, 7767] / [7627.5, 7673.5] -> 1.57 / 7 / 6.29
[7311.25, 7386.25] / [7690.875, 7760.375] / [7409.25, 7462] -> -2.78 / 6.66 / 6.26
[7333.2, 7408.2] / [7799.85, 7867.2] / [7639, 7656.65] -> 0.31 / 6.72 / 6.36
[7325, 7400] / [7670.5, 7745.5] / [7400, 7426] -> -0.68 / 6.69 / 6.26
